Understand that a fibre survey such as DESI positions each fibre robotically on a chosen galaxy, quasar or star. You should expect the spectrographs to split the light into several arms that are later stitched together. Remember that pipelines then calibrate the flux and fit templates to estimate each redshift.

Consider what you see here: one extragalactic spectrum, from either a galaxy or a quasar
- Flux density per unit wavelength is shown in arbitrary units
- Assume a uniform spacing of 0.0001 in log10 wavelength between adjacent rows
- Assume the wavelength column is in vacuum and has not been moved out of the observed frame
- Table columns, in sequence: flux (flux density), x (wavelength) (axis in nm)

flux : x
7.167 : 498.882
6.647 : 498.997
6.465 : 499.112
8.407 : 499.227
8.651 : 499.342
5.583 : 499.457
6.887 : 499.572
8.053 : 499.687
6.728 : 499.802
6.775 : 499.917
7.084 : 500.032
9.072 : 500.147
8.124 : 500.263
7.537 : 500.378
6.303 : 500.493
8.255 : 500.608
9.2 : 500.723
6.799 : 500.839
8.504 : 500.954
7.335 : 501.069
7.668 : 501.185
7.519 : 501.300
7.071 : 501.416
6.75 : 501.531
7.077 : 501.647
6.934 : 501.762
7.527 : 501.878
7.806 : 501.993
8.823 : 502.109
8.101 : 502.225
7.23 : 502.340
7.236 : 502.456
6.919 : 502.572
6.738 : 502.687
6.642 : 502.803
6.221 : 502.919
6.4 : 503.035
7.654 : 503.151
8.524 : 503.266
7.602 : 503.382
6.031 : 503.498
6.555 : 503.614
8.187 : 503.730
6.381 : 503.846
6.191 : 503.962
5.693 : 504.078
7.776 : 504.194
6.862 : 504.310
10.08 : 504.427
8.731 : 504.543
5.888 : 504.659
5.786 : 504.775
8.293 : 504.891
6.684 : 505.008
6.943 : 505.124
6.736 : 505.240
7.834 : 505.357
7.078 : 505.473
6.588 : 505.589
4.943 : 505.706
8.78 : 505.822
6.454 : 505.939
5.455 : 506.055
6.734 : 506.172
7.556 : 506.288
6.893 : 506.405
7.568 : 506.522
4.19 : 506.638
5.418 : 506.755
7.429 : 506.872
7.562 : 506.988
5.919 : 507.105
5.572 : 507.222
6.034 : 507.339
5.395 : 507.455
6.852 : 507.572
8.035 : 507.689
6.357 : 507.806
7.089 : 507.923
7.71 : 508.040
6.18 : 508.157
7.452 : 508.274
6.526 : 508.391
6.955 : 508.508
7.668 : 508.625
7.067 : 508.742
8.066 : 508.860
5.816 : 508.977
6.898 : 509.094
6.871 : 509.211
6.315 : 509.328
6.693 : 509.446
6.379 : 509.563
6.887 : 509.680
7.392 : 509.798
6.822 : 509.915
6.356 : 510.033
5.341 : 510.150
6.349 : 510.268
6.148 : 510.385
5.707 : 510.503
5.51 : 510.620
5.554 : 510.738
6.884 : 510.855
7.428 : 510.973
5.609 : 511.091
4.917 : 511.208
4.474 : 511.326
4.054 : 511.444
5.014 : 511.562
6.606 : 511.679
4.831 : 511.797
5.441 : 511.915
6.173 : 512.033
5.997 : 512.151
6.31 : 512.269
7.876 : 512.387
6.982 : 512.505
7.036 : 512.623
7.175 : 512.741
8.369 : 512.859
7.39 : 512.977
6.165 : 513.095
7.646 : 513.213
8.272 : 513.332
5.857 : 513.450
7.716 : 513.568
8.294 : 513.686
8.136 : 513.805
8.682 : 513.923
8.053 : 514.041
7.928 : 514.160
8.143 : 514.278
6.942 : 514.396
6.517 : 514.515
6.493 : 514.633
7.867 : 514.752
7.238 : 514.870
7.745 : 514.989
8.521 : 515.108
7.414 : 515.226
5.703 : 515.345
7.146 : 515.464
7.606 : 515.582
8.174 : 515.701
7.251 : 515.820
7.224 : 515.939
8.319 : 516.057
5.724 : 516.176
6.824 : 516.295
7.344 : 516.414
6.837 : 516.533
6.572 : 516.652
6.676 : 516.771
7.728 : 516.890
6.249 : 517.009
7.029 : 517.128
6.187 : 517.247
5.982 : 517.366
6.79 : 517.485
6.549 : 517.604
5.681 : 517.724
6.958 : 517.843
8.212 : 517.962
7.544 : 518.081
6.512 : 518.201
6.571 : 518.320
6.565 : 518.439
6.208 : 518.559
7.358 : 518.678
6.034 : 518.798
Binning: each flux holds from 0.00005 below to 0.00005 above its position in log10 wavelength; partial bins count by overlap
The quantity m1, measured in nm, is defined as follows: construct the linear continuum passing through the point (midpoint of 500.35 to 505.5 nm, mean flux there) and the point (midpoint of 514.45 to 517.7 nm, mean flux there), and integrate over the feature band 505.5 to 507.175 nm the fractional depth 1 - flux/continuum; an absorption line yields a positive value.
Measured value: 0.16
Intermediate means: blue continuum 7.29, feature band 6.54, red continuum 7.01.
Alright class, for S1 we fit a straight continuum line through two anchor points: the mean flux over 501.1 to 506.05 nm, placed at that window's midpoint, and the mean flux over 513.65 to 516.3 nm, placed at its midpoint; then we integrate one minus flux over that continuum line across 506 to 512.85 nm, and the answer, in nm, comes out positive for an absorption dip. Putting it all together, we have 0.840 nm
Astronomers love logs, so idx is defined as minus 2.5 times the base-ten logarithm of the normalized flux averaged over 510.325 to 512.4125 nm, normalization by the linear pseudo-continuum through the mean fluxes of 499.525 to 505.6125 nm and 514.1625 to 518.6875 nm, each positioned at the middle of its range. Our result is 0.23 mag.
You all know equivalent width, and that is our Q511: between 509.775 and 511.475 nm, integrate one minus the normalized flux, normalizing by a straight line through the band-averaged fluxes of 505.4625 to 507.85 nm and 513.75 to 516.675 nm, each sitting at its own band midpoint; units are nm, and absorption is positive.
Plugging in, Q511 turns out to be 0.25 nm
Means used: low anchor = 6.5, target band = 5.9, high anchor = 7.39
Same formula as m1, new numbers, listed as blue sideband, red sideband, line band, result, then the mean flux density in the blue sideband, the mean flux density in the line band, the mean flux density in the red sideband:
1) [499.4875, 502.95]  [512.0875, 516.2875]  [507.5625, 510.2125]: 0.19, 7.43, 6.85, 7.36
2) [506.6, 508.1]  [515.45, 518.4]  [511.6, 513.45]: -0.01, 6.46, 6.77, 6.94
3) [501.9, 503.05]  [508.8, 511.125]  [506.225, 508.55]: 0.03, 7.25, 6.63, 6.46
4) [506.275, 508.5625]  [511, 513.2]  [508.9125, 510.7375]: 0.01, 6.62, 6.35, 6.19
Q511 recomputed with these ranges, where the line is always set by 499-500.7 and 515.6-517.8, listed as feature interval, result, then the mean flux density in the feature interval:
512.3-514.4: -0.188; 7.59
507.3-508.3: 0.053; 6.79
